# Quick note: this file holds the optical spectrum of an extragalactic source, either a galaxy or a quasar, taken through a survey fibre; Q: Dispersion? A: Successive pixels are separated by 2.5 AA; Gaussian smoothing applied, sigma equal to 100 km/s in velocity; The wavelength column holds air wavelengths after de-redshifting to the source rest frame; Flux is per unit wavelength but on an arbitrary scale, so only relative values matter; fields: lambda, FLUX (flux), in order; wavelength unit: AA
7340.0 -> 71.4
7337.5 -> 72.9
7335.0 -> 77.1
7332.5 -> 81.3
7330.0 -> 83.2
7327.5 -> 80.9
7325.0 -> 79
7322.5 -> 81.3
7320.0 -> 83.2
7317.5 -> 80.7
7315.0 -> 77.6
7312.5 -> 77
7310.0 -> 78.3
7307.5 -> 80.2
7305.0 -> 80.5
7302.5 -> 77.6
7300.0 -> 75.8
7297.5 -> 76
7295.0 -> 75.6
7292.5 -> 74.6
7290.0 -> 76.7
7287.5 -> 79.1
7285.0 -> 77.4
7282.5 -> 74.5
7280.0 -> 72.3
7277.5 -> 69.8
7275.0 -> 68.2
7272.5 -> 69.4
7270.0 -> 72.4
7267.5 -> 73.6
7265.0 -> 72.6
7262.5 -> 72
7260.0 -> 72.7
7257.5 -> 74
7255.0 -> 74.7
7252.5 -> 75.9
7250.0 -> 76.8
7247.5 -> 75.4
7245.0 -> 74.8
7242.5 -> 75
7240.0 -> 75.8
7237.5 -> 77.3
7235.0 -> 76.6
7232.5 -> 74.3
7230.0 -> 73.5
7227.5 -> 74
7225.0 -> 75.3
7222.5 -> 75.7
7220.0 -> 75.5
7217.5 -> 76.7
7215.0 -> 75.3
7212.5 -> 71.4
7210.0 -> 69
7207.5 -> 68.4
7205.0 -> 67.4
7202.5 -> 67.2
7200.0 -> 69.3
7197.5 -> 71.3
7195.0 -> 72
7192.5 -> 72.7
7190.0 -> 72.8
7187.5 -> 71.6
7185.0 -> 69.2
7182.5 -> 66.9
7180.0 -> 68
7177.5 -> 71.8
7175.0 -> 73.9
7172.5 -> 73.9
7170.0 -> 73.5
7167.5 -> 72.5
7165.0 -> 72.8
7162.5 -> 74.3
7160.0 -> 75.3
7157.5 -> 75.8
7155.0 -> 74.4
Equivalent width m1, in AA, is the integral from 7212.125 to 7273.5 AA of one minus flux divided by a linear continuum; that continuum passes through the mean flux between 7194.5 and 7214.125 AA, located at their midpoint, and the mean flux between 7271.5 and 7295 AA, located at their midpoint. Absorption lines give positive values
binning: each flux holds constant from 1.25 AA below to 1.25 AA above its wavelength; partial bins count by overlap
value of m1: -2.5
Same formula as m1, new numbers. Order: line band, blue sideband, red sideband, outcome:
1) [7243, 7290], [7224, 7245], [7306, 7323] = 2.0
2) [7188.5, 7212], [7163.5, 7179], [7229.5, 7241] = 1.3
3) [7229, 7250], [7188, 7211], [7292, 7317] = -0.7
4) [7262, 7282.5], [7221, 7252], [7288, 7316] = 1.3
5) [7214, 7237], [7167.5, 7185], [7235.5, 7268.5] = -0.6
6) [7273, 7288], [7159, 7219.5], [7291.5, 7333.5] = 0.8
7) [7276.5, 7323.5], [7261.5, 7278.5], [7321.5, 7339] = -1.3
